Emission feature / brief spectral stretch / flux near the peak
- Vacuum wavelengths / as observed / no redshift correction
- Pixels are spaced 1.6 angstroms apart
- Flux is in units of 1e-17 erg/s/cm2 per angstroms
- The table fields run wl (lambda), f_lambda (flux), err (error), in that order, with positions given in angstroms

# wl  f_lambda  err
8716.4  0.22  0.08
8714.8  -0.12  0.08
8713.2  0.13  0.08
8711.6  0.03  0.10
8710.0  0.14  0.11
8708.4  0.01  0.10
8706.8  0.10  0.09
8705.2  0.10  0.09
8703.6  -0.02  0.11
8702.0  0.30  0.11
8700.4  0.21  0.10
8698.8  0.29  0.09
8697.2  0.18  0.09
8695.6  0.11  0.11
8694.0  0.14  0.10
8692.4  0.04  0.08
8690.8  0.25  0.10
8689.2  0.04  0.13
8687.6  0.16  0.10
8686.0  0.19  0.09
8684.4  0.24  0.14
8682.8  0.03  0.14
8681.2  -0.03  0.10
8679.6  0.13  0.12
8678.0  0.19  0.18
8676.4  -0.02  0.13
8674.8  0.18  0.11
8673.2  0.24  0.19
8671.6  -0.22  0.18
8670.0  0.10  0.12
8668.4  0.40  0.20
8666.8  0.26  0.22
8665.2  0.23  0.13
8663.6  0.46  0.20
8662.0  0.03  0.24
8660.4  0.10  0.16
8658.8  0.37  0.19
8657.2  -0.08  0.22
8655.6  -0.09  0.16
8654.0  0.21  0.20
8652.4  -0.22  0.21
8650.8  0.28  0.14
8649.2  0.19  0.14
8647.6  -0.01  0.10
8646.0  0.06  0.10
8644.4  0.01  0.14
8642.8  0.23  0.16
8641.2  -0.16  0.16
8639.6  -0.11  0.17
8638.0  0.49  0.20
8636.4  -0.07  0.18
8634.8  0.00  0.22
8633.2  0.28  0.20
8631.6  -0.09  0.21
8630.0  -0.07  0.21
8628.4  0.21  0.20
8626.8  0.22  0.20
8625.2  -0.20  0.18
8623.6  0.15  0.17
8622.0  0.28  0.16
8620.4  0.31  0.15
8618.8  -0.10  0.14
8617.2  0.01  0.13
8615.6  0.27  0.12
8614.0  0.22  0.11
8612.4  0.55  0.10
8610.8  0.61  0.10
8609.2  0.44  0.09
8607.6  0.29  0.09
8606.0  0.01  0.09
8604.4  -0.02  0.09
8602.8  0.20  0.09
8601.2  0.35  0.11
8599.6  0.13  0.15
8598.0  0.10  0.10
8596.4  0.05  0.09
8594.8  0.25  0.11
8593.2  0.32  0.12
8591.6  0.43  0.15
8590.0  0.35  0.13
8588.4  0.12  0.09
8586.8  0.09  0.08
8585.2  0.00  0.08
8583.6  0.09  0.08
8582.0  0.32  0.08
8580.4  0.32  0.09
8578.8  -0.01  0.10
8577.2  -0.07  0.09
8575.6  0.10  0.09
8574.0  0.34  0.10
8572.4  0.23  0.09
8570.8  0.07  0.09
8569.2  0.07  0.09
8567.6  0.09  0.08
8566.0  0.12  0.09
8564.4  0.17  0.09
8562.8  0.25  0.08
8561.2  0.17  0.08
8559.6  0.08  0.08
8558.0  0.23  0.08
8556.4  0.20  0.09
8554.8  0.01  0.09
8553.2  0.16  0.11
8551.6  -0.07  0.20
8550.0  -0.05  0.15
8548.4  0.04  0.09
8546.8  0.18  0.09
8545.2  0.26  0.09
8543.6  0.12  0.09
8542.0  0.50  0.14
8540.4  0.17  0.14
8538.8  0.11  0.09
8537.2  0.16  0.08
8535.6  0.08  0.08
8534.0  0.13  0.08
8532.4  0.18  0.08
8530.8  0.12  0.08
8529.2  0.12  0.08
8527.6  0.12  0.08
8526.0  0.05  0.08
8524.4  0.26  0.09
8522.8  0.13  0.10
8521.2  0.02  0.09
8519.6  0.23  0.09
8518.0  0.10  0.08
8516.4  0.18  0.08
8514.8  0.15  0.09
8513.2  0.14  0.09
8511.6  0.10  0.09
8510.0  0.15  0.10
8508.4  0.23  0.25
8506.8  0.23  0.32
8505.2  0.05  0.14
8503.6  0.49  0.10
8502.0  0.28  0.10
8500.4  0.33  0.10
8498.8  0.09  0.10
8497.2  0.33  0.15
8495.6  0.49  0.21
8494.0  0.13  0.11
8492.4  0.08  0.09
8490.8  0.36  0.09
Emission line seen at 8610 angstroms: H-beta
